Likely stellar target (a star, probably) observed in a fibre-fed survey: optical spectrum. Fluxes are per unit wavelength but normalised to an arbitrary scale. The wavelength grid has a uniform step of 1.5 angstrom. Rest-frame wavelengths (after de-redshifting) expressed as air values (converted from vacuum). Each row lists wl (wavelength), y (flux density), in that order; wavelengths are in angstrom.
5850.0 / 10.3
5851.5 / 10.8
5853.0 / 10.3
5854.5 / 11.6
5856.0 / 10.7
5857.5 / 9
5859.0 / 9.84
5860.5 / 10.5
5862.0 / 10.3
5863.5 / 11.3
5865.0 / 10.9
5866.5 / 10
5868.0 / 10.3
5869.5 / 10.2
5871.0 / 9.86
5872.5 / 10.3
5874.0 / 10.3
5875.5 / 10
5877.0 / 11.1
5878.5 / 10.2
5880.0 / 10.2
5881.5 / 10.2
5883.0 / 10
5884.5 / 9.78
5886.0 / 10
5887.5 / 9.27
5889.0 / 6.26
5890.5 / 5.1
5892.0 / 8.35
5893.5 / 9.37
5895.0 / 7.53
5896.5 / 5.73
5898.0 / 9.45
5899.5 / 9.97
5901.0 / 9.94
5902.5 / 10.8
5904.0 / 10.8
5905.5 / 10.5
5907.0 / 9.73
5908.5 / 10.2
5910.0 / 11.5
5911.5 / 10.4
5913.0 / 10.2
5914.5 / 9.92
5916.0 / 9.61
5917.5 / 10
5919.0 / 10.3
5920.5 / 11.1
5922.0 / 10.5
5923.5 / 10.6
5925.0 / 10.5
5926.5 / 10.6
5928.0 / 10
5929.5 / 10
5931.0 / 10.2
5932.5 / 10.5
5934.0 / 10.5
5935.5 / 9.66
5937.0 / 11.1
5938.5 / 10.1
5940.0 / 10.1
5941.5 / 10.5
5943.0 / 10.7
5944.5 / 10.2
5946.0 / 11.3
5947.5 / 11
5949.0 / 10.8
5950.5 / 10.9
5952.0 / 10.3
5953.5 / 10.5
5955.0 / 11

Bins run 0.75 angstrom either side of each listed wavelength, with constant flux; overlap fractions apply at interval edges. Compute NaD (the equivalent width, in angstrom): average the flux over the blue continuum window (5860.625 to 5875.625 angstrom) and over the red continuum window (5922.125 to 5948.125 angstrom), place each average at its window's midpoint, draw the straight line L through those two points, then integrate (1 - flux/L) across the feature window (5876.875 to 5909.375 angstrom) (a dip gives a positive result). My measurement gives 3.5 angstrom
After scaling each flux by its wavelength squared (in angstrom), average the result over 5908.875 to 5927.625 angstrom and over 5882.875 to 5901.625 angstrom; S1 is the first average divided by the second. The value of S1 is 1.24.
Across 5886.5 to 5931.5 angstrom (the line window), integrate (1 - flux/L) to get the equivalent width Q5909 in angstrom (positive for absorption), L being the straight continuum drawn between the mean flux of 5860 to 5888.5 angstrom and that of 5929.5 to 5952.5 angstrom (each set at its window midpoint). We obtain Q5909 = 3.3 angstrom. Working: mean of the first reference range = 10.2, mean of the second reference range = 10.5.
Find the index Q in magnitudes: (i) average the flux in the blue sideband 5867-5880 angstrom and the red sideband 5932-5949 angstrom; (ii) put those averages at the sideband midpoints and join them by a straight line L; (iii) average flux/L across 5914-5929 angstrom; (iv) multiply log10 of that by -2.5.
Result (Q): 0.015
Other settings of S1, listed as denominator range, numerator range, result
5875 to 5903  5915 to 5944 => 1.15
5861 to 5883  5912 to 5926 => 1.01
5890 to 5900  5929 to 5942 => 1.31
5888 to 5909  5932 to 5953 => 1.21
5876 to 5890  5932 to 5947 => 1.11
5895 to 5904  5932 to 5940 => 1.14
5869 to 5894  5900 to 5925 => 1.11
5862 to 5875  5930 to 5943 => 1.02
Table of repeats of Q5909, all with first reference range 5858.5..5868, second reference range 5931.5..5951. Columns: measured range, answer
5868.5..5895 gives 2.78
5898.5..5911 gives 0.13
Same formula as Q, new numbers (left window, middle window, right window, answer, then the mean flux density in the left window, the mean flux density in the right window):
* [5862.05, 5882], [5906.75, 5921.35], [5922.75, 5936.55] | 0.00 mag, 10.4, 10.3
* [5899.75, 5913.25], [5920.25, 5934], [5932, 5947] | 0.00 mag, 10.4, 10.5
